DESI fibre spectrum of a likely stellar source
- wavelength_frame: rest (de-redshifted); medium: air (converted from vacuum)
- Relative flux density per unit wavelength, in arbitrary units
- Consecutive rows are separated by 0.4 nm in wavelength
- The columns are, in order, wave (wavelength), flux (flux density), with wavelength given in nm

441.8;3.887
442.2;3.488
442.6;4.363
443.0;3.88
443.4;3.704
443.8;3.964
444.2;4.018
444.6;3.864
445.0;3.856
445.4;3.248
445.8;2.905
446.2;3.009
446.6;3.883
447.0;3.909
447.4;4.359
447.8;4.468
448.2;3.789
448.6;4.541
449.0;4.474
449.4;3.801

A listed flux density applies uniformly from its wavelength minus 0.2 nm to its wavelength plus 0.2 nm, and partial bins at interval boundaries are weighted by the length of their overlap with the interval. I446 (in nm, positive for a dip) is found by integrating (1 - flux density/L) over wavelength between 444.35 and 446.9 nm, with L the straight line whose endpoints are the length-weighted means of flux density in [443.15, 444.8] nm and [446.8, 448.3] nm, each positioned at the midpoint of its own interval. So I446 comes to 0.33 nm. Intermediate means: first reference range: 3.89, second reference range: 4.15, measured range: 3.49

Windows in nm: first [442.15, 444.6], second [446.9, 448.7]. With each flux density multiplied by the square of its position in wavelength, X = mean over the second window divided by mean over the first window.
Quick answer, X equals 1.1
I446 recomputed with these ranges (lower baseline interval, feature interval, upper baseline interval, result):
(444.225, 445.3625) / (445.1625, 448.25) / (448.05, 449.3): 0.26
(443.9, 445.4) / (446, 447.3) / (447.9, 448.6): 0.11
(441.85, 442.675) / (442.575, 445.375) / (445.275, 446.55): -0.29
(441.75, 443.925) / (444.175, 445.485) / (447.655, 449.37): 0.08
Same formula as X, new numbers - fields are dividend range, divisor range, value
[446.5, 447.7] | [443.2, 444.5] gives 1.07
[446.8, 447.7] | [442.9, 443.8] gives 1.11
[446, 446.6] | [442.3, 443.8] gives 0.85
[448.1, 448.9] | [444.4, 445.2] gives 1.12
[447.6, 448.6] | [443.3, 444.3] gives 1.10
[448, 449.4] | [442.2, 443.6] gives 1.10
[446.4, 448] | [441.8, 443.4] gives 1.09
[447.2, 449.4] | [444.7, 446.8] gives 1.27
